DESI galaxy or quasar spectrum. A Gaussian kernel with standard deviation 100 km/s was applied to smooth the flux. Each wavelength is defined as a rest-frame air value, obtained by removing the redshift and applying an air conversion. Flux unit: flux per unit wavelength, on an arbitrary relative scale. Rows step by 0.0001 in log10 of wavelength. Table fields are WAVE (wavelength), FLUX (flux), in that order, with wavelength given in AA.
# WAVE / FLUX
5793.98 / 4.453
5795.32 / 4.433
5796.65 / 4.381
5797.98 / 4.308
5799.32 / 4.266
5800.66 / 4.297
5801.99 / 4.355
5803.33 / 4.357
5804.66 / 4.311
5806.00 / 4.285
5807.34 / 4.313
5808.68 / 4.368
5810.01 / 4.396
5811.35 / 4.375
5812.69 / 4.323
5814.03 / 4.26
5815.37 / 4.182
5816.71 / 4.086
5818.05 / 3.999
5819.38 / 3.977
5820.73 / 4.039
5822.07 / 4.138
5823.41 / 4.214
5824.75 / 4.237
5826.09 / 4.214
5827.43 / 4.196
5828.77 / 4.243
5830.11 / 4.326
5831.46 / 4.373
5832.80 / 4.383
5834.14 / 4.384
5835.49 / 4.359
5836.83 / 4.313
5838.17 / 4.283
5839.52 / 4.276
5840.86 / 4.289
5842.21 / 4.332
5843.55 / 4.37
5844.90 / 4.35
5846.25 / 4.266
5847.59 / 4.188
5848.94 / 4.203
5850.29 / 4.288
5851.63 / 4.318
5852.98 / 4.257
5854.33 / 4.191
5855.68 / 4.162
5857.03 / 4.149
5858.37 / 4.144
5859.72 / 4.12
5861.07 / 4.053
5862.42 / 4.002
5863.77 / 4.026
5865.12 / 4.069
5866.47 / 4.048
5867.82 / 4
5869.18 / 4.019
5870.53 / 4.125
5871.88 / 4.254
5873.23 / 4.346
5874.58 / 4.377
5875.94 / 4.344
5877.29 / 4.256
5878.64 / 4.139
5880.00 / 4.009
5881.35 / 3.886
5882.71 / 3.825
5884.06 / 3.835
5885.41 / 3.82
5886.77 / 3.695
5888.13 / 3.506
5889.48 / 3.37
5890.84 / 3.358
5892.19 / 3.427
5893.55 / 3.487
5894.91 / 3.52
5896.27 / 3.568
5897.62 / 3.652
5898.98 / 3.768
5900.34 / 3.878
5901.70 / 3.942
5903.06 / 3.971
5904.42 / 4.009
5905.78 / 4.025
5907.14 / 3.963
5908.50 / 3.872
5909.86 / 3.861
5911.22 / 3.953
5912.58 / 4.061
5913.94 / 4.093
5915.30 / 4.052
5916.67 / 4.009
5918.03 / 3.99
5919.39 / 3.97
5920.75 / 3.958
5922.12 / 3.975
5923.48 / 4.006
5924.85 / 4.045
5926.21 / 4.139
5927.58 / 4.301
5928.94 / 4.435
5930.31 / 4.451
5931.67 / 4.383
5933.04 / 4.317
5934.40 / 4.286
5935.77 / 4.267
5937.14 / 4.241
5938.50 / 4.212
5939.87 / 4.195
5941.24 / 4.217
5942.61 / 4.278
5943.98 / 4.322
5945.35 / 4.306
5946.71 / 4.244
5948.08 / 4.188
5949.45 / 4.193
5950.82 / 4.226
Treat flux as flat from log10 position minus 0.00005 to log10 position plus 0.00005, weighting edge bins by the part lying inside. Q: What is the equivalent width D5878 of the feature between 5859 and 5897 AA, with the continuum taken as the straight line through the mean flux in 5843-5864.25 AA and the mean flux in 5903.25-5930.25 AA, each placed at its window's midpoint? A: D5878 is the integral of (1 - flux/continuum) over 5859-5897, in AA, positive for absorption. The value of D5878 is 2.1 AA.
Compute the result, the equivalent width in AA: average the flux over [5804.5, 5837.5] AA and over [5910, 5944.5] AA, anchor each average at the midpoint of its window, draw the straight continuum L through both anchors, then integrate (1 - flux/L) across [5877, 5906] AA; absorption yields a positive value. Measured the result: 3.0 AA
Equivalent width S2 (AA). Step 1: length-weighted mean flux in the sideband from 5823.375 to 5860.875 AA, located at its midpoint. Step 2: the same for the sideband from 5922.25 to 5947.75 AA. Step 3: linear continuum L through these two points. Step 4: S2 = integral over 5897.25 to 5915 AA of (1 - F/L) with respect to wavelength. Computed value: 1.3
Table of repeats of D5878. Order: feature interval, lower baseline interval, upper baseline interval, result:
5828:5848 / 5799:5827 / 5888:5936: -0.74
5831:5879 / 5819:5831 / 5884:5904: -3.33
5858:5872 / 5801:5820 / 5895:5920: -0.01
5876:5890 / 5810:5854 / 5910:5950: 1.16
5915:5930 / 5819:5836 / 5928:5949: 0.67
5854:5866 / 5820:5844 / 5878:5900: -0.35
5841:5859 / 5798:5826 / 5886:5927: -0.75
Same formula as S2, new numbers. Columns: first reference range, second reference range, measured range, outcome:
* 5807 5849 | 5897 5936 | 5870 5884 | 0.0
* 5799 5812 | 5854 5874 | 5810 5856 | -0.2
